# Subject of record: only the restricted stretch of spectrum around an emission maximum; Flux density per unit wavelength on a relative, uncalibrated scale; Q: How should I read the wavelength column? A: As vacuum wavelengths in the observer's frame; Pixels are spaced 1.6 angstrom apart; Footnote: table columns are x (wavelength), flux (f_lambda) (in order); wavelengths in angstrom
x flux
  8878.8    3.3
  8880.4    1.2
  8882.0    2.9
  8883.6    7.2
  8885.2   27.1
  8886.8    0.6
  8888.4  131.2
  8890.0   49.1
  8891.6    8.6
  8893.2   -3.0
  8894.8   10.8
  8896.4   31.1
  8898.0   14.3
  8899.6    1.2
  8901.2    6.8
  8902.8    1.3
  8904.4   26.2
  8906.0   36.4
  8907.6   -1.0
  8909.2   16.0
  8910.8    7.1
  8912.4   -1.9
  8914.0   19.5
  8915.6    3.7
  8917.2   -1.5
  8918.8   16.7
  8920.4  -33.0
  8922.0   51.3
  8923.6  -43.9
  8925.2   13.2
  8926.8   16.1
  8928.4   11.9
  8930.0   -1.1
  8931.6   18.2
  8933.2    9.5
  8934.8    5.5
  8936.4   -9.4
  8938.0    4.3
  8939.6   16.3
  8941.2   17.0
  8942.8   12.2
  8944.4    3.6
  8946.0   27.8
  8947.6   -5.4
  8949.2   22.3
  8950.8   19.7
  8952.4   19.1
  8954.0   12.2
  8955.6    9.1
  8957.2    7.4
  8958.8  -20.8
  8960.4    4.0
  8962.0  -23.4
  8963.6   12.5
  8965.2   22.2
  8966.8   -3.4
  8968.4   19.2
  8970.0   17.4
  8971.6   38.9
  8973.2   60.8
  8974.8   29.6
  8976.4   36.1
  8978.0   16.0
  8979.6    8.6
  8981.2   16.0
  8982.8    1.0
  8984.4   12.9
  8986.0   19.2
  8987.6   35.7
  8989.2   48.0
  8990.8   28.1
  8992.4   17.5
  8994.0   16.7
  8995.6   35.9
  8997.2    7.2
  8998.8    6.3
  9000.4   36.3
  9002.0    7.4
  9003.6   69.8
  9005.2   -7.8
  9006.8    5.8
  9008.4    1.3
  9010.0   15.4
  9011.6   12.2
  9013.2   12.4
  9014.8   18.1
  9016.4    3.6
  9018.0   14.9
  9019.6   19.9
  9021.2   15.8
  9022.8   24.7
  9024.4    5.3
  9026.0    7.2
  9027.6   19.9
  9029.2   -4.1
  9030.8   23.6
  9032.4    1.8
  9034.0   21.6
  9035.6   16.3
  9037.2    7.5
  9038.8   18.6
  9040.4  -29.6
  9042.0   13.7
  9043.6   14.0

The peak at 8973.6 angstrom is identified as [O III] 5007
